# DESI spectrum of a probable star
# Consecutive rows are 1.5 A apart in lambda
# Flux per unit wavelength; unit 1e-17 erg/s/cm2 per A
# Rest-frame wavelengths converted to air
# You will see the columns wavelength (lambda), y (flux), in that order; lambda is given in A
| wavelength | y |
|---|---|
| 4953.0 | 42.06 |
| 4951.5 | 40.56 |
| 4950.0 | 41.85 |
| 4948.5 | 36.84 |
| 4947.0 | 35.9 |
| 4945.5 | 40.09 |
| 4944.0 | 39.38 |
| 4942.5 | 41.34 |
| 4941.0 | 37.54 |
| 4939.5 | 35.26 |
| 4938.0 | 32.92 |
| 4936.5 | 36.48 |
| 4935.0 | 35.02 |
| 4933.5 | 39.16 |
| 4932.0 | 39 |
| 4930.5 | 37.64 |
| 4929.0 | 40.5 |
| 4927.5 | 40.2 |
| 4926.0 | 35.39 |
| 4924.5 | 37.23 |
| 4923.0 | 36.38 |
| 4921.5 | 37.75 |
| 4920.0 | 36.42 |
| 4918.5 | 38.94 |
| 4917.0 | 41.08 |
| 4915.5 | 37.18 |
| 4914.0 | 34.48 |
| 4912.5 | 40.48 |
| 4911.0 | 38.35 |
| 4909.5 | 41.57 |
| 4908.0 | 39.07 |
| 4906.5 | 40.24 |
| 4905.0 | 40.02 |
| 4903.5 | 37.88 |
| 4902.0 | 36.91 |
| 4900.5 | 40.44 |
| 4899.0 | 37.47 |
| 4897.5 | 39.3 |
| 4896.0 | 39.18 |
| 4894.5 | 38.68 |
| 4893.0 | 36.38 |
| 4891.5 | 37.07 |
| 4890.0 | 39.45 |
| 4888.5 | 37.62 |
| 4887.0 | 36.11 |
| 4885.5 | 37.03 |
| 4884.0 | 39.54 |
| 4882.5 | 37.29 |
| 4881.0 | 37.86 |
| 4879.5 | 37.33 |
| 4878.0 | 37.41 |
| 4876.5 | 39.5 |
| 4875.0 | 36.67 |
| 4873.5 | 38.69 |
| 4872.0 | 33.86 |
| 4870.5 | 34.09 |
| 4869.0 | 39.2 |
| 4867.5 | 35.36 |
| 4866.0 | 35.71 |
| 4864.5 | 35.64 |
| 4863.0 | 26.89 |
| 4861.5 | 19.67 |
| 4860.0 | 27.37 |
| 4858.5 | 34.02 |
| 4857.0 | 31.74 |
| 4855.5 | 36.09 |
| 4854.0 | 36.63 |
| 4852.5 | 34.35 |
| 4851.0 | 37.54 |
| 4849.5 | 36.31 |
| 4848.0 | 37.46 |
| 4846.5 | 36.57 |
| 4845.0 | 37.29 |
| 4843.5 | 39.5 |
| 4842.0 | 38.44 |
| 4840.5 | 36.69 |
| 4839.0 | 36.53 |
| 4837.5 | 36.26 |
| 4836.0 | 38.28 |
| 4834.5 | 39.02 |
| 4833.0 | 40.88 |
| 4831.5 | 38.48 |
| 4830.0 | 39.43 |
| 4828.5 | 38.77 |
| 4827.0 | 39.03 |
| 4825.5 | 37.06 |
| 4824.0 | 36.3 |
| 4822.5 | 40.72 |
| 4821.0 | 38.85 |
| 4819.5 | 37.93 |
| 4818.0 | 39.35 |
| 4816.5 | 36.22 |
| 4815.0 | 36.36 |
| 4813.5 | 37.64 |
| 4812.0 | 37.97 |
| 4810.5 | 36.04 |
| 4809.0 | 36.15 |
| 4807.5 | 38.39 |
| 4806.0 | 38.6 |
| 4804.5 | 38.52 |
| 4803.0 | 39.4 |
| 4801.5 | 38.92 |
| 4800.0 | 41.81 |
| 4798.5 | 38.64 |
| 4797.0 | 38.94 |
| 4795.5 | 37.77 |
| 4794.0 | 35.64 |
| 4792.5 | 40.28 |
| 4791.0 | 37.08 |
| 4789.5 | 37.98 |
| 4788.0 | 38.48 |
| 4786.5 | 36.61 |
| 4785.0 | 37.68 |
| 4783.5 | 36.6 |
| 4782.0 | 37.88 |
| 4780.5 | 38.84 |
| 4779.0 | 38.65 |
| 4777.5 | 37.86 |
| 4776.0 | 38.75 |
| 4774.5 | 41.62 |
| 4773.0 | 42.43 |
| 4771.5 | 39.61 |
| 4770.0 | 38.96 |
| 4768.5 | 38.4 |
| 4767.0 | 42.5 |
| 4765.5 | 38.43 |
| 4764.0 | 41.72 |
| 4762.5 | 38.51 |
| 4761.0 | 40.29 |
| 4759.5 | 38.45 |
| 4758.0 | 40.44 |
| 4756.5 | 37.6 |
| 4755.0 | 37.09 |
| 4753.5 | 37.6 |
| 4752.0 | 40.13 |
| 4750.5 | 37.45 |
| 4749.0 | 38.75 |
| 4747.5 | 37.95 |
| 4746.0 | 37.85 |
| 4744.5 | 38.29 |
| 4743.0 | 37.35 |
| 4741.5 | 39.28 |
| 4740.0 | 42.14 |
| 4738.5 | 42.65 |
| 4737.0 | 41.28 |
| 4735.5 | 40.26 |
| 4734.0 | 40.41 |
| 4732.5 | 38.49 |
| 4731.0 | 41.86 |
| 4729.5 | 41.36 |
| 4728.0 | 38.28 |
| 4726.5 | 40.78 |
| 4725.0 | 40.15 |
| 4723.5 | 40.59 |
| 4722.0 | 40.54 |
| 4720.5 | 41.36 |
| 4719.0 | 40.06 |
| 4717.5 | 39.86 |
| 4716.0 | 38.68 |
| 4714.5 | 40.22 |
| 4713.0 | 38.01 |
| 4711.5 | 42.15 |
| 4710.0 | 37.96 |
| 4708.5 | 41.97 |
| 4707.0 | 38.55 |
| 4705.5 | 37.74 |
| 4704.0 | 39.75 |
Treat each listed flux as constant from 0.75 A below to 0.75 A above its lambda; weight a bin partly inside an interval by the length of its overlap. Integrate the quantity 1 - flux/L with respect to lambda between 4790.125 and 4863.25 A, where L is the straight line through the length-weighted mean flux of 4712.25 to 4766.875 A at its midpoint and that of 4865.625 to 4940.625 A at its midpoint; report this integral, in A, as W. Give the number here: 3.13 A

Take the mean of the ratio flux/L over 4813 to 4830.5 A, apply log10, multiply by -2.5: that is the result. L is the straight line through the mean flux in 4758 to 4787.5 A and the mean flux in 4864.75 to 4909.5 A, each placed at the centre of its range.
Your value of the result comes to 0.01 mag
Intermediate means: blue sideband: 39.2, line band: 38.1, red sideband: 37.8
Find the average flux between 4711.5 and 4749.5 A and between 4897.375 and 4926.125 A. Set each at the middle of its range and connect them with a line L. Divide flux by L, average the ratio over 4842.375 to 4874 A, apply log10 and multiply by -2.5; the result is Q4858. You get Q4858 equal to 0.13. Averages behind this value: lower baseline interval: 39.9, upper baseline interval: 38.4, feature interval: 34.5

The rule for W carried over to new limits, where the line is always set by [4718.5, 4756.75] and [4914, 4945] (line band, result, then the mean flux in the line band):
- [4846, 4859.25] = 1.0 A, 35.6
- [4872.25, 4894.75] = 0.3 A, 37.7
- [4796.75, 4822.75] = 0.4 A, 38.3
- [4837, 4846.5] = 0.3 A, 37.4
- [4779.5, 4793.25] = 0.4 A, 37.9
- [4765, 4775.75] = -0.3 A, 40.3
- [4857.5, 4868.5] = 2.1 A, 30.9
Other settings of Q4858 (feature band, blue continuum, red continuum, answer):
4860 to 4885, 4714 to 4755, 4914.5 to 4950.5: 0.10 mag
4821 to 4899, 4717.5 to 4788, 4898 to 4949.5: 0.06 mag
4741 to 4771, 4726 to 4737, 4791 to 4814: 0.02 mag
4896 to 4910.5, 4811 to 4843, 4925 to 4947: -0.04 mag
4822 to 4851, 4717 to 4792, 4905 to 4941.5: 0.02 mag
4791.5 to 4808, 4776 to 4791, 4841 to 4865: -0.05 mag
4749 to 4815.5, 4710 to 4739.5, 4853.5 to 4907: 0.01 mag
